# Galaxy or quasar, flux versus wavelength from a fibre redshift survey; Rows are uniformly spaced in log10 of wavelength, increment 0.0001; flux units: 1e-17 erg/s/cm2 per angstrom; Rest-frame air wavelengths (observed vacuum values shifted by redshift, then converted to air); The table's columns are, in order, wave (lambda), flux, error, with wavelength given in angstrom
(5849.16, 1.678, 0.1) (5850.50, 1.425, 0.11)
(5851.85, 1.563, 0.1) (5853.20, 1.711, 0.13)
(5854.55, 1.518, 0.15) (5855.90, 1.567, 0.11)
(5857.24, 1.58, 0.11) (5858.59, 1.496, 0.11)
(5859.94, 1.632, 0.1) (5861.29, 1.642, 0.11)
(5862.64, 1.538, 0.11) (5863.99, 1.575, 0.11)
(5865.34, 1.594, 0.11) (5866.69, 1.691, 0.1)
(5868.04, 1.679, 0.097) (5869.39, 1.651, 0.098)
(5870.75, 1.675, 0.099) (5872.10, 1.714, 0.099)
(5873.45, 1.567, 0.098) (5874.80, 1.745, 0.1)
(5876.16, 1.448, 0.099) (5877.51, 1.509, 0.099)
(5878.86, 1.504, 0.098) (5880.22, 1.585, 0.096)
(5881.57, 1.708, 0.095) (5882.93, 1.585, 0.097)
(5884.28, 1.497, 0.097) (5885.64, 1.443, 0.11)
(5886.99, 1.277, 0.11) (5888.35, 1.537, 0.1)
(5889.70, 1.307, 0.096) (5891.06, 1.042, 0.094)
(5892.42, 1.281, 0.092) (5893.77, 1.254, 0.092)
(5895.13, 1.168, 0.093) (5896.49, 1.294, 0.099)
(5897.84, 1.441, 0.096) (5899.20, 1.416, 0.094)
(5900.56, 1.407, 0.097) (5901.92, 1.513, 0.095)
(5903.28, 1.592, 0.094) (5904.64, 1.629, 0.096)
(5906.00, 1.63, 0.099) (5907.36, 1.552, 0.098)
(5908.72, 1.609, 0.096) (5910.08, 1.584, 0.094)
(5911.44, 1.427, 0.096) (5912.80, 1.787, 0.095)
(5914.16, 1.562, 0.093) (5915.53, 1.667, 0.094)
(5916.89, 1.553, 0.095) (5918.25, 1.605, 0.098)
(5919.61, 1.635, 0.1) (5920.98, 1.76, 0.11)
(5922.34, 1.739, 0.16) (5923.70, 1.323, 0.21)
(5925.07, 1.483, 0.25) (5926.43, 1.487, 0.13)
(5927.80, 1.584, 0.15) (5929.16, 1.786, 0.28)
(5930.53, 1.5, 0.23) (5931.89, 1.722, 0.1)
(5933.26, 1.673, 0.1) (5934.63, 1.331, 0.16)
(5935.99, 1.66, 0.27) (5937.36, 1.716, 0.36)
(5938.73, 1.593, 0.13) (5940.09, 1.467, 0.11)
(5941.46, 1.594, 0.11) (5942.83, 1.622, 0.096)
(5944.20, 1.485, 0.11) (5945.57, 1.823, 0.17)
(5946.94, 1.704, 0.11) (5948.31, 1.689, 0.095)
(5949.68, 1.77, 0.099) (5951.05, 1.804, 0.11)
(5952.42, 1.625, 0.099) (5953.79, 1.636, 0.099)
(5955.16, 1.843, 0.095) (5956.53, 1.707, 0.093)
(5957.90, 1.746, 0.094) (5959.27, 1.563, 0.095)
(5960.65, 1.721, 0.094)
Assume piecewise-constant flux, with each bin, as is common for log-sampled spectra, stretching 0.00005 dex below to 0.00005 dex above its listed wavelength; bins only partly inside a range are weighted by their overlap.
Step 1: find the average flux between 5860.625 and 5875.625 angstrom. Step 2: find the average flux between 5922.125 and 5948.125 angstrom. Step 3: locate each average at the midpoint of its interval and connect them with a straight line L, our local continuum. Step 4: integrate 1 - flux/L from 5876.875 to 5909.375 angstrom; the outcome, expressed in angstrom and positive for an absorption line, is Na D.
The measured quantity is 3.48 angstrom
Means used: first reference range 1.64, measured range 1.45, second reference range 1.59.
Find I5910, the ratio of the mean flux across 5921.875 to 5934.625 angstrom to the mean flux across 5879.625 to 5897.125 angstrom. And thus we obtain 1.14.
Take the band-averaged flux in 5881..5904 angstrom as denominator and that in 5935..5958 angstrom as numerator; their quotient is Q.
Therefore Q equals 1.20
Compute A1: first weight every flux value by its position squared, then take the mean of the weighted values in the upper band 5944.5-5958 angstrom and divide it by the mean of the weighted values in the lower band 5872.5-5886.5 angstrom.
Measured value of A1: 1.1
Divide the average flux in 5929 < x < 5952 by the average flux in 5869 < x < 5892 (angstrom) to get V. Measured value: 1.1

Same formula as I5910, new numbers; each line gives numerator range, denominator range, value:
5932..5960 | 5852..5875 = 1.02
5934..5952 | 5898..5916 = 1.05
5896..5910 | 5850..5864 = 0.97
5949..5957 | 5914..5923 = 1.05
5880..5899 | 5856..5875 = 0.85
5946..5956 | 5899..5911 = 1.11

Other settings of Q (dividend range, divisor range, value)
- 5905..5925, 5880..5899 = 1.16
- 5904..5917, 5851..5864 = 1.01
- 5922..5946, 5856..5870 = 0.99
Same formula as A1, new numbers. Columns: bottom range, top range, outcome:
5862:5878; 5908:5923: 1.02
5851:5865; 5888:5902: 0.85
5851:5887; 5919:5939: 1.03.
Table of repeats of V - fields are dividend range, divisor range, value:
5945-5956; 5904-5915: 1.09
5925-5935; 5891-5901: 1.22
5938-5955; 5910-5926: 1.04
